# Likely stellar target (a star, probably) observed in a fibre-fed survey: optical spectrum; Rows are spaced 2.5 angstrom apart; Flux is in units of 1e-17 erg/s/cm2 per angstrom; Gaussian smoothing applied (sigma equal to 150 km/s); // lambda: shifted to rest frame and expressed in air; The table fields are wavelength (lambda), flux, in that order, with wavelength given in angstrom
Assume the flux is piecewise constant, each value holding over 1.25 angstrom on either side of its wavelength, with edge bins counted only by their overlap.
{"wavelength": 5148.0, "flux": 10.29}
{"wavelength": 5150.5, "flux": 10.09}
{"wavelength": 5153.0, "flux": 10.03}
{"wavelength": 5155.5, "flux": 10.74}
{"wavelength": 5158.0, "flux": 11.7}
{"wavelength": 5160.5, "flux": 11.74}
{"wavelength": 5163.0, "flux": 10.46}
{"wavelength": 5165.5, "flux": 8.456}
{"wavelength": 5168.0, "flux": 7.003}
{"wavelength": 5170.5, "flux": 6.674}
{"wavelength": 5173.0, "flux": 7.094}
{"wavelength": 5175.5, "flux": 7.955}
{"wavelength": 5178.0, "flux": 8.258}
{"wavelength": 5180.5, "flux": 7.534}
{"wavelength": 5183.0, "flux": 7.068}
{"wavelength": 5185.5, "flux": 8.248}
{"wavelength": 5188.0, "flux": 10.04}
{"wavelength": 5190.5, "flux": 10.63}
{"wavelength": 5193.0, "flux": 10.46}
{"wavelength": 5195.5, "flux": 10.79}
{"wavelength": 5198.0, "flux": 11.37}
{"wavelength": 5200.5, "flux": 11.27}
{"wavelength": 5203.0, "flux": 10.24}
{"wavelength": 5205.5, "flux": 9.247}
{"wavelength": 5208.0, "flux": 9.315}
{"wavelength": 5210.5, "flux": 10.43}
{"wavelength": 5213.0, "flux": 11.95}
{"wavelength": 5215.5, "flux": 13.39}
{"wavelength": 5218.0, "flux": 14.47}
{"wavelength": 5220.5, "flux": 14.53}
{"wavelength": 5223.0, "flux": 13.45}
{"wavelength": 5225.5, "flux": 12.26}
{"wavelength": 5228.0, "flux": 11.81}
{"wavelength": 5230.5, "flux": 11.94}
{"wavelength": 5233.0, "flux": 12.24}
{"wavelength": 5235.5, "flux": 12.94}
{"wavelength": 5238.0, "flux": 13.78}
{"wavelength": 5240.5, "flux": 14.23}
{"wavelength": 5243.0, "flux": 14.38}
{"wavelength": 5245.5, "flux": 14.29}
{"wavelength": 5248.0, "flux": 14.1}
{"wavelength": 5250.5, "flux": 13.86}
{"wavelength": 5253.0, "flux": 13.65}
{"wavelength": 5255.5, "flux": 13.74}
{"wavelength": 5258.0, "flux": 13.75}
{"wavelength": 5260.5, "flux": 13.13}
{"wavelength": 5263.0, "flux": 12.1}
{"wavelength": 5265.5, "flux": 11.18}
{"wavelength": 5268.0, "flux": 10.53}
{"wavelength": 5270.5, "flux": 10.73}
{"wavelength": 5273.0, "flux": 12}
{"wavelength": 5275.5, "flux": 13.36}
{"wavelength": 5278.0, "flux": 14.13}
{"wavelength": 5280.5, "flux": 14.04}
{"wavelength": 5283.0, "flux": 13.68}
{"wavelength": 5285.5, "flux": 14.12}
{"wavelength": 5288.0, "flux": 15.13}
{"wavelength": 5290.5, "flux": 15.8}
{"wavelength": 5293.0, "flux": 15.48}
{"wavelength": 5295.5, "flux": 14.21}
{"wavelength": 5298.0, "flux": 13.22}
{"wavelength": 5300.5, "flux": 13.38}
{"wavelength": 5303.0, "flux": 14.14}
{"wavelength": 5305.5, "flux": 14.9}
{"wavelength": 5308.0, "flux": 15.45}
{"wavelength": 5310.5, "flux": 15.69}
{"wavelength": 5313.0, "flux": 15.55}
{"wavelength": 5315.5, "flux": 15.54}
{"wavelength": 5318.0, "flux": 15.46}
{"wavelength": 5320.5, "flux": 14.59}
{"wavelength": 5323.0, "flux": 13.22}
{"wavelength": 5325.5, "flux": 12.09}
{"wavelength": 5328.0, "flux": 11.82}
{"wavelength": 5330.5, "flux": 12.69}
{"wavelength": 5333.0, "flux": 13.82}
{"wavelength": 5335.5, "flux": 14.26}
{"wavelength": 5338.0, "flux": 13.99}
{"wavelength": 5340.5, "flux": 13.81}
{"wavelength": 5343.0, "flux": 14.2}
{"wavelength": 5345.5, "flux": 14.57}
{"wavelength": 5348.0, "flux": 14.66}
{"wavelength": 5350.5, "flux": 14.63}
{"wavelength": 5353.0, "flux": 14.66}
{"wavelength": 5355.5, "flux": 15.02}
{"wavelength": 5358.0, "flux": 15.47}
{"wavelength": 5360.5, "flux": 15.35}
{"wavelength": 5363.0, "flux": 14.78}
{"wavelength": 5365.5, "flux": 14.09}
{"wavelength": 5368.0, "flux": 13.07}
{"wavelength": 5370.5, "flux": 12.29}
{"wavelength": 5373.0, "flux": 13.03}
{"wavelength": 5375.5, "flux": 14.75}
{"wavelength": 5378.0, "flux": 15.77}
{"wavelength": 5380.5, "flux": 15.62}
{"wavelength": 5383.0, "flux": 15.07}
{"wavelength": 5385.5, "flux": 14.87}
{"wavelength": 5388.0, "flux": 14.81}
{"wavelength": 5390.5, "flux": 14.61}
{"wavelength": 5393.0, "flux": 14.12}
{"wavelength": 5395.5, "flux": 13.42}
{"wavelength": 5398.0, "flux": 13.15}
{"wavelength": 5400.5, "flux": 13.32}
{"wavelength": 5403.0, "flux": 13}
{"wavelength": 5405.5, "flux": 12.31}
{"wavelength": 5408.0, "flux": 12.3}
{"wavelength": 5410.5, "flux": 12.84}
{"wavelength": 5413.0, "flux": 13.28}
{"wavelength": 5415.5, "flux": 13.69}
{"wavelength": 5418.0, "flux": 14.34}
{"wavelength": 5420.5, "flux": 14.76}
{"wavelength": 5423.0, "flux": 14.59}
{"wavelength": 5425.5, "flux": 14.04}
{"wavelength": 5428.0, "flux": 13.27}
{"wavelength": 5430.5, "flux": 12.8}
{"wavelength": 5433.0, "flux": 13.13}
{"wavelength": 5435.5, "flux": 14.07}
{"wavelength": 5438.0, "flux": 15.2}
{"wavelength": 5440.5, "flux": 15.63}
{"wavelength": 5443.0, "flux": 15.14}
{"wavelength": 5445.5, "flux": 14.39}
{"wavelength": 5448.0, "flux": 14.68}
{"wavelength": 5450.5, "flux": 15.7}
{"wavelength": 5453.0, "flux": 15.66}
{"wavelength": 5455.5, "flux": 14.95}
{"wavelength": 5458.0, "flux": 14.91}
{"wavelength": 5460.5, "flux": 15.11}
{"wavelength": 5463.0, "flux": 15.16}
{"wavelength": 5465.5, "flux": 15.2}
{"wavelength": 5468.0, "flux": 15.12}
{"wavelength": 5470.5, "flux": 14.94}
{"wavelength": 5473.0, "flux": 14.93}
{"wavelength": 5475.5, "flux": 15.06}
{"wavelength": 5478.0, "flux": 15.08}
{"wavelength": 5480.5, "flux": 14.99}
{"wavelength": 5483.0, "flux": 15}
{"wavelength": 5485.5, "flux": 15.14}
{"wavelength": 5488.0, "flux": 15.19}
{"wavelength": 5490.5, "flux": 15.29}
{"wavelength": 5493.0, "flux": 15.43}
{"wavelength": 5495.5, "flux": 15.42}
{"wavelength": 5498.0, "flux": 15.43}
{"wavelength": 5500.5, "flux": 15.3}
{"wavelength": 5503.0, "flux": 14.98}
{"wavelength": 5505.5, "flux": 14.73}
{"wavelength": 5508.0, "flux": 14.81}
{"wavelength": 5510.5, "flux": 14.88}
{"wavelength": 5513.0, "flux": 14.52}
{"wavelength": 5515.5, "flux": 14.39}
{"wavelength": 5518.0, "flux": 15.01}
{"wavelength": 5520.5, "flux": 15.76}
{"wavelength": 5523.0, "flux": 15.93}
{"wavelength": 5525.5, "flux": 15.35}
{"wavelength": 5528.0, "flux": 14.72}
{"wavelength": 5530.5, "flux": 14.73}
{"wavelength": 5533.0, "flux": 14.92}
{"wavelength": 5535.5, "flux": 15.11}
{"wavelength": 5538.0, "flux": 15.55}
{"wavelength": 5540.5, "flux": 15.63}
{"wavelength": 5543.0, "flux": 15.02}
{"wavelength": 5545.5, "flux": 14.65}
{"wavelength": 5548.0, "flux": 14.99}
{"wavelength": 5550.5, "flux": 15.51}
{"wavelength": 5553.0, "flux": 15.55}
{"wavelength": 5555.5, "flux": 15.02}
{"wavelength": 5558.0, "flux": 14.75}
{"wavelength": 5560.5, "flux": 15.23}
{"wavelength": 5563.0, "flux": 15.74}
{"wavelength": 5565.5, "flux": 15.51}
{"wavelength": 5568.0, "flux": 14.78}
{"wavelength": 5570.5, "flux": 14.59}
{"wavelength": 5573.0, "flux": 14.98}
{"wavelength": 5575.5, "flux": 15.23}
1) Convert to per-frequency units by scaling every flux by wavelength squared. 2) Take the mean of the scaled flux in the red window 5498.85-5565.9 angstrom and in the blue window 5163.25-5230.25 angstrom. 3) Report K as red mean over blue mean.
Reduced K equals 1.7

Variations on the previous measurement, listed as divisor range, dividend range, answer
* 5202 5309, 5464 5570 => 1.27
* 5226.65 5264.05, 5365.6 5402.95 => 1.11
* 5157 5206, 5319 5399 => 1.63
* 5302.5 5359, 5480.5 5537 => 1.12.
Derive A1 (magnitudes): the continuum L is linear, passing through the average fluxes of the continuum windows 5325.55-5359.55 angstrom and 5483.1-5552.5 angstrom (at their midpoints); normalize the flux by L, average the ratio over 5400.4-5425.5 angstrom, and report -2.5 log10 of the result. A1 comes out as 0.08 mag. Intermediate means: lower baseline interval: 14.1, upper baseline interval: 15.1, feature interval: 13.5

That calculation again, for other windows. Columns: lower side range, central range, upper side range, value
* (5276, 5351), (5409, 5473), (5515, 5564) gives 0.02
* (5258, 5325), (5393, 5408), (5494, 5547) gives 0.11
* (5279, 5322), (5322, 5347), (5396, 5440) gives 0.07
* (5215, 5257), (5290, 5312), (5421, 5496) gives -0.06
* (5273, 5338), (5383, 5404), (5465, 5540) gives 0.05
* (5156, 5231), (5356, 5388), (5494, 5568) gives -0.13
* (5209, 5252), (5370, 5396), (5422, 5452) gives -0.03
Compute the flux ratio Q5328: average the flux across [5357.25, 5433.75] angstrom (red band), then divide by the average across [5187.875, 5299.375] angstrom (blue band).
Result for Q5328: 1.09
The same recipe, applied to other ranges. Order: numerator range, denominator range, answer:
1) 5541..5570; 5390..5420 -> 1.13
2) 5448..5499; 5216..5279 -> 1.16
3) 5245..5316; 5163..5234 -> 1.34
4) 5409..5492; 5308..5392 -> 1.02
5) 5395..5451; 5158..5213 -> 1.48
